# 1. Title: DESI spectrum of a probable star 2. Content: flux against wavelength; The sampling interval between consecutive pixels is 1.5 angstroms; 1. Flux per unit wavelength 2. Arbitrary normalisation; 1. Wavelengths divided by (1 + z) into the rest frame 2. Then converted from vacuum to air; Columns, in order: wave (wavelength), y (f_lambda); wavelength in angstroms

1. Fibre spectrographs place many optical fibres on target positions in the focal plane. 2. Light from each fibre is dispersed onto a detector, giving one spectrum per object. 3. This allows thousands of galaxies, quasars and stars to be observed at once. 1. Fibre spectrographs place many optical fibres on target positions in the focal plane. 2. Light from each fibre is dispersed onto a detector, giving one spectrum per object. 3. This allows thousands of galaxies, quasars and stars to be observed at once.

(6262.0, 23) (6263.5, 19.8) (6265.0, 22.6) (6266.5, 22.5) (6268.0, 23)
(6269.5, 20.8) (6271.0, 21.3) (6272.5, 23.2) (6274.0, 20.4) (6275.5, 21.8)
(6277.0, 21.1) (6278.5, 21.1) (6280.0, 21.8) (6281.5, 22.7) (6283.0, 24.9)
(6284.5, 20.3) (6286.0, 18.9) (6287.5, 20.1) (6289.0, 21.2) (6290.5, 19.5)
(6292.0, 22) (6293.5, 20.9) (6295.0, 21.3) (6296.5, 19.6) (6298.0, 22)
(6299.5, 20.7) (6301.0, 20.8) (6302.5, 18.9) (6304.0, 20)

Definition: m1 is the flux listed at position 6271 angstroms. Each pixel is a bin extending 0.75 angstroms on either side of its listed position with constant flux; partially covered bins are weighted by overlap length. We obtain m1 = 21.3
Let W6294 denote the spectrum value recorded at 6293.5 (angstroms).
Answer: 20.9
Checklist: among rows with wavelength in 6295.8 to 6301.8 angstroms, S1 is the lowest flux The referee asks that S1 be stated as 19.6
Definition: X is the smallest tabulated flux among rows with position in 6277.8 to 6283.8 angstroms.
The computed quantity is 21.1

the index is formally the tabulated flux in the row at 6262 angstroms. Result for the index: 23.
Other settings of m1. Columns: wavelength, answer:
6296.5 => 19.6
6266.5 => 22.5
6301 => 20.8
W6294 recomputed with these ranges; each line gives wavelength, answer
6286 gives 18.9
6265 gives 22.6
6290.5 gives 19.5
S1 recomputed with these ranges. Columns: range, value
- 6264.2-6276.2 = 20.4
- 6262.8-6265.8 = 19.8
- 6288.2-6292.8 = 19.5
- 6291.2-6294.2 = 20.9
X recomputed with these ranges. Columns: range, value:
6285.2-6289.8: 18.9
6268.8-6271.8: 20.8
